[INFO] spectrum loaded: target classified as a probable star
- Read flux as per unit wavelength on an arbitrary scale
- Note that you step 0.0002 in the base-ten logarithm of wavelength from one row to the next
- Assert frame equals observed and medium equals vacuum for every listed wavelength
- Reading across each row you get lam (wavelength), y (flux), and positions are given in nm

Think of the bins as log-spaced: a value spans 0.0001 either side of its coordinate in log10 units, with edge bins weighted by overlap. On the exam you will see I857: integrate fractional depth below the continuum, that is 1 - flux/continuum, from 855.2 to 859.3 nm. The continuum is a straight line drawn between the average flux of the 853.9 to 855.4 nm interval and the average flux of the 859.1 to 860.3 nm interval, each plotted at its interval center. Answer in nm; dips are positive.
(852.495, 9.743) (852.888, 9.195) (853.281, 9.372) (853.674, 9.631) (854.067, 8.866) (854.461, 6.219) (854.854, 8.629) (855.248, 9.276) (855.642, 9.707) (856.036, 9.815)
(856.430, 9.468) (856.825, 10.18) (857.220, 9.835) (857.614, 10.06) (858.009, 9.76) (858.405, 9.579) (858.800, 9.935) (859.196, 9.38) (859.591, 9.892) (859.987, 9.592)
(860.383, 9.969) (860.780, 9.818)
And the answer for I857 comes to -0.366 nm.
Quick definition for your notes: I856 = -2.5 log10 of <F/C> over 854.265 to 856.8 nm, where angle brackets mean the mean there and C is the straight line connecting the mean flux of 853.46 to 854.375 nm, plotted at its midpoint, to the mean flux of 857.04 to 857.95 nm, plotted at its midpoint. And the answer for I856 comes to 0.05 mag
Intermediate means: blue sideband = 8.88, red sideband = 9.93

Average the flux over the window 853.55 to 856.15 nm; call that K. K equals 8.83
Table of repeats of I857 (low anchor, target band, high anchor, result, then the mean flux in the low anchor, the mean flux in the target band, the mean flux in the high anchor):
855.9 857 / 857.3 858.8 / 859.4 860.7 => -0.001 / 9.81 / 9.82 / 9.81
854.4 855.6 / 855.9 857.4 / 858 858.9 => -0.125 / 8.47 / 9.82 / 9.73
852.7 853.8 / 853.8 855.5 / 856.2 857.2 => 0.215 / 9.39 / 8.35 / 9.82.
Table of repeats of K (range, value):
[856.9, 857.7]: 9.97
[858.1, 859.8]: 9.7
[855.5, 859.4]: 9.77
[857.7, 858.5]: 9.73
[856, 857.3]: 9.82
